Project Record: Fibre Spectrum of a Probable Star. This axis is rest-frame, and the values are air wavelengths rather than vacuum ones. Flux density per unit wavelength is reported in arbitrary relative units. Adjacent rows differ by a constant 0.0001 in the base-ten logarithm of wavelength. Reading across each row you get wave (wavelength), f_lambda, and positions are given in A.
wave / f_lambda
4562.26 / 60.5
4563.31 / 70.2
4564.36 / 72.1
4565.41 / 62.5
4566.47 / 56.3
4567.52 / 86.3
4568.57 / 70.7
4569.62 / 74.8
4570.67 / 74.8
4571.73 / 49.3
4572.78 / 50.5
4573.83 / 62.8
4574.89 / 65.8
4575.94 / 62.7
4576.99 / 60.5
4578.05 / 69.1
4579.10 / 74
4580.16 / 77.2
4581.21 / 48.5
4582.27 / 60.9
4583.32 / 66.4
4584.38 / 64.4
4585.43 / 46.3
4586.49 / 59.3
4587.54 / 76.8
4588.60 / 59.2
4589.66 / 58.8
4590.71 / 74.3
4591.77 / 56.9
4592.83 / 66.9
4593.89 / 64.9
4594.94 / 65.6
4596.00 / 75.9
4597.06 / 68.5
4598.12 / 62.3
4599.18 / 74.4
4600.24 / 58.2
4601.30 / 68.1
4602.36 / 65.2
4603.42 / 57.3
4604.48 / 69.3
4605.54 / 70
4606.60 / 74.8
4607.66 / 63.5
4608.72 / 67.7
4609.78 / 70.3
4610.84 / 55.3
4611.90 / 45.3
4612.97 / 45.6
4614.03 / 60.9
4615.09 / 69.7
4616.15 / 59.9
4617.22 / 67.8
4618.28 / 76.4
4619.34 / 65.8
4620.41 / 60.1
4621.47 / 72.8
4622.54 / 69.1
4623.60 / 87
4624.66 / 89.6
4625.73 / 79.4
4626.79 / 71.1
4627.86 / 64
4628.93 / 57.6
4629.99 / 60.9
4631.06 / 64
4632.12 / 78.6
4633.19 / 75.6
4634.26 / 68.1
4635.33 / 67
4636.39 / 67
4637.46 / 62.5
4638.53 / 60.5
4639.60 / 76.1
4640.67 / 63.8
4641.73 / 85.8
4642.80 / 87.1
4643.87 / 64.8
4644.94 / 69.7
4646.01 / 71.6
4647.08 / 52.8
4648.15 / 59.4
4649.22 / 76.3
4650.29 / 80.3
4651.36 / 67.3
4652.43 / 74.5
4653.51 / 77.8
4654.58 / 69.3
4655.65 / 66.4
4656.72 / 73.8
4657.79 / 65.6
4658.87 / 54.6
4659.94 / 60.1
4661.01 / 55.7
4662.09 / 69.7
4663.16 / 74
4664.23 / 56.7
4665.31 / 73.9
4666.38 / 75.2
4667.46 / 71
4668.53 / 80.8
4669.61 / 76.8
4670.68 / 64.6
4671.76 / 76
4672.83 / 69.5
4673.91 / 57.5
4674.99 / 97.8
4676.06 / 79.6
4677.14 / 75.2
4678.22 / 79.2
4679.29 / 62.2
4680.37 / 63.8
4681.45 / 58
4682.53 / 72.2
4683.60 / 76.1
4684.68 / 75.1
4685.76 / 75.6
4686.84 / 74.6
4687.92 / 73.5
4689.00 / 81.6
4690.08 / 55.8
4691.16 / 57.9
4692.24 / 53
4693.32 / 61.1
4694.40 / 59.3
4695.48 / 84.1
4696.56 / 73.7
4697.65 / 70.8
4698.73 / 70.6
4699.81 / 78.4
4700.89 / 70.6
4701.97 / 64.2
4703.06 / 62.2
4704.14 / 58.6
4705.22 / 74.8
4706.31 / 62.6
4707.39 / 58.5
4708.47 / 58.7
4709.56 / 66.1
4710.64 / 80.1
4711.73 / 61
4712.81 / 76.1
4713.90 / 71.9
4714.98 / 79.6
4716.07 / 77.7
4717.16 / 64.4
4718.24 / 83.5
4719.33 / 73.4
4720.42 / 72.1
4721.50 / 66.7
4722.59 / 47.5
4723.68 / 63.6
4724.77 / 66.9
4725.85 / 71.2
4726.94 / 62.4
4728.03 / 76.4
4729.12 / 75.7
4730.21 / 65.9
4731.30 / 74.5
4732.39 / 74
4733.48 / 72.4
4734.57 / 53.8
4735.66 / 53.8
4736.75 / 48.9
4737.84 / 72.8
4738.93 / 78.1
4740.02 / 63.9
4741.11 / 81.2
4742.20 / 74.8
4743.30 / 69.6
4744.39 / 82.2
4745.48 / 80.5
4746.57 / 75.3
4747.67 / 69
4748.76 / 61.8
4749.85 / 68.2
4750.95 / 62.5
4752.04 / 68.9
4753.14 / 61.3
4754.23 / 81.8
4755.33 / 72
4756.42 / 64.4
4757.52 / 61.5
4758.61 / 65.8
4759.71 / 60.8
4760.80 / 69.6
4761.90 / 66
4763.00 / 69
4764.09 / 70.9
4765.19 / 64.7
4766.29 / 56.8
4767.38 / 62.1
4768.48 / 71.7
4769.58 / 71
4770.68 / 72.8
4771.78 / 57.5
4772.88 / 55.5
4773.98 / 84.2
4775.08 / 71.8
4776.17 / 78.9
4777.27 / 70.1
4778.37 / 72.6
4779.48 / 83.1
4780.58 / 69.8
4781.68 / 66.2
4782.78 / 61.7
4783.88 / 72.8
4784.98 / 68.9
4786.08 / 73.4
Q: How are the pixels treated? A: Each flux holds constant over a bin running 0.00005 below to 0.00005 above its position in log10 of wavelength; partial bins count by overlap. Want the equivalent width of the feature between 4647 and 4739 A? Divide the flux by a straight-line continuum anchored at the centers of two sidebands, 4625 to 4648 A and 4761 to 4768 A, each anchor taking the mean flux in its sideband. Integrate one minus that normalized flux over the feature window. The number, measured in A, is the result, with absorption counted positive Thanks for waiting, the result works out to -2.3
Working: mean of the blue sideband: 69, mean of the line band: 69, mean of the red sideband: 65.2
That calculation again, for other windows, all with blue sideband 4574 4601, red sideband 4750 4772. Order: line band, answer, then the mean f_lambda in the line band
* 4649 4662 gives -0.6 A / 68.3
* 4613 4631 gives -1.0 A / 68.7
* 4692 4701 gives -0.5 A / 69.5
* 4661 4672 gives -0.9 A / 70.9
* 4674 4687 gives -1.5 A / 73.5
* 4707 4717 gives -0.6 A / 69.9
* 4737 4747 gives -1.2 A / 74.6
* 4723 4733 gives -0.5 A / 69.8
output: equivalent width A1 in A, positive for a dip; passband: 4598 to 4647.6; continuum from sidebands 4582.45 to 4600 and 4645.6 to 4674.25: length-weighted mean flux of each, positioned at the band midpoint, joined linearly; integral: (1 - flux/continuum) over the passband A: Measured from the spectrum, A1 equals -0.7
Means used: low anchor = 64.9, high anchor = 68.6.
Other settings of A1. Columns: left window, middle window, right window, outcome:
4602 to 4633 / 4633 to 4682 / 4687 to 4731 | -1.6 A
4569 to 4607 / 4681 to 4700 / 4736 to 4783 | -0.6 A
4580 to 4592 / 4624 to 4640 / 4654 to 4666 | -1.3 A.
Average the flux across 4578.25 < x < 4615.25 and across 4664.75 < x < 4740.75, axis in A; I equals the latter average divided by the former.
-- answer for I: 1.08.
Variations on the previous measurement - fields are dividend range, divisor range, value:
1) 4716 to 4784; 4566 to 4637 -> 1.04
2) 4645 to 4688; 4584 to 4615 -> 1.10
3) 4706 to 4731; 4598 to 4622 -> 1.07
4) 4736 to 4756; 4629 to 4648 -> 1.03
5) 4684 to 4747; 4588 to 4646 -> 1.03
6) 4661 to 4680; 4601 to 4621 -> 1.13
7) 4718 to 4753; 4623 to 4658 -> 0.97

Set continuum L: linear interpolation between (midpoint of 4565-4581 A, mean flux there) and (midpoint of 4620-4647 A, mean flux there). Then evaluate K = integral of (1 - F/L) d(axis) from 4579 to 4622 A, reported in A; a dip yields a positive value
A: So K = 2.4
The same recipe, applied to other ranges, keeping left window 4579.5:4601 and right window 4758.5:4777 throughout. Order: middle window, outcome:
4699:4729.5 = -0.9 A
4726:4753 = -0.9 A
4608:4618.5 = 0.5 A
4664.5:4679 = -1.9 A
